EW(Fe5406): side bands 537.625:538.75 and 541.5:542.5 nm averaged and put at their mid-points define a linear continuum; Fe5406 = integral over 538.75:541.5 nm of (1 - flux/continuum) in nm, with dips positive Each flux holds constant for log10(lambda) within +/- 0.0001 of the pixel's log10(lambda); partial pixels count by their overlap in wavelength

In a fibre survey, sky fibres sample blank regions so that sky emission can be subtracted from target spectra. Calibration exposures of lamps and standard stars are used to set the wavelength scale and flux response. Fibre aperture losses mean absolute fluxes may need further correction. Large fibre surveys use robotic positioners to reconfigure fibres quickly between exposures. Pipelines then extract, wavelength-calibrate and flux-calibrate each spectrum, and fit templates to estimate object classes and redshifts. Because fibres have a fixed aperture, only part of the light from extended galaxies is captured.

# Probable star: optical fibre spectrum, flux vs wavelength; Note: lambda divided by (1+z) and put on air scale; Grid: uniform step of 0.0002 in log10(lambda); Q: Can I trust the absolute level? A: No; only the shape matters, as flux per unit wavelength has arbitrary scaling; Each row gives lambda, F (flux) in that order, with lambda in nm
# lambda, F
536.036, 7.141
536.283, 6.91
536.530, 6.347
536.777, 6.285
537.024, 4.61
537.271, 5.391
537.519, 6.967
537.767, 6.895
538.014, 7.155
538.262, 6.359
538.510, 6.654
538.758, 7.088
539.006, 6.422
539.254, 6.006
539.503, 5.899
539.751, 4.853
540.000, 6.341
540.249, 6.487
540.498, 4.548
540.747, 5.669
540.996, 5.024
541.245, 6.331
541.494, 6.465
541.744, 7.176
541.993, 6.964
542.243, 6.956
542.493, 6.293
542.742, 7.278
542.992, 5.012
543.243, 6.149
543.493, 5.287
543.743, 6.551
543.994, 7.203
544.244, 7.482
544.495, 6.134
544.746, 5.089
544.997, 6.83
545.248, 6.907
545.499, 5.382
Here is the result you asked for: 0.39 nm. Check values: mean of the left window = 6.8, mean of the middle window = 5.86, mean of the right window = 6.86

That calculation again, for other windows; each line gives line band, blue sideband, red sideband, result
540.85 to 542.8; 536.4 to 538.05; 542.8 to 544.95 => -0.11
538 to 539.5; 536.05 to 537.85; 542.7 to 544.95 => -0.07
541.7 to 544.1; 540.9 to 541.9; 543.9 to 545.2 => -0.01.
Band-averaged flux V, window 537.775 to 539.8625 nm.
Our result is 6.35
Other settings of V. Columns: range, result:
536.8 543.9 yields 6.18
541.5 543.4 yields 6.52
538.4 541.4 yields 5.95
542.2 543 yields 6.53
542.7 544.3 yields 6.33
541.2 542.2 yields 6.78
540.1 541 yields 5.51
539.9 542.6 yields 6.2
